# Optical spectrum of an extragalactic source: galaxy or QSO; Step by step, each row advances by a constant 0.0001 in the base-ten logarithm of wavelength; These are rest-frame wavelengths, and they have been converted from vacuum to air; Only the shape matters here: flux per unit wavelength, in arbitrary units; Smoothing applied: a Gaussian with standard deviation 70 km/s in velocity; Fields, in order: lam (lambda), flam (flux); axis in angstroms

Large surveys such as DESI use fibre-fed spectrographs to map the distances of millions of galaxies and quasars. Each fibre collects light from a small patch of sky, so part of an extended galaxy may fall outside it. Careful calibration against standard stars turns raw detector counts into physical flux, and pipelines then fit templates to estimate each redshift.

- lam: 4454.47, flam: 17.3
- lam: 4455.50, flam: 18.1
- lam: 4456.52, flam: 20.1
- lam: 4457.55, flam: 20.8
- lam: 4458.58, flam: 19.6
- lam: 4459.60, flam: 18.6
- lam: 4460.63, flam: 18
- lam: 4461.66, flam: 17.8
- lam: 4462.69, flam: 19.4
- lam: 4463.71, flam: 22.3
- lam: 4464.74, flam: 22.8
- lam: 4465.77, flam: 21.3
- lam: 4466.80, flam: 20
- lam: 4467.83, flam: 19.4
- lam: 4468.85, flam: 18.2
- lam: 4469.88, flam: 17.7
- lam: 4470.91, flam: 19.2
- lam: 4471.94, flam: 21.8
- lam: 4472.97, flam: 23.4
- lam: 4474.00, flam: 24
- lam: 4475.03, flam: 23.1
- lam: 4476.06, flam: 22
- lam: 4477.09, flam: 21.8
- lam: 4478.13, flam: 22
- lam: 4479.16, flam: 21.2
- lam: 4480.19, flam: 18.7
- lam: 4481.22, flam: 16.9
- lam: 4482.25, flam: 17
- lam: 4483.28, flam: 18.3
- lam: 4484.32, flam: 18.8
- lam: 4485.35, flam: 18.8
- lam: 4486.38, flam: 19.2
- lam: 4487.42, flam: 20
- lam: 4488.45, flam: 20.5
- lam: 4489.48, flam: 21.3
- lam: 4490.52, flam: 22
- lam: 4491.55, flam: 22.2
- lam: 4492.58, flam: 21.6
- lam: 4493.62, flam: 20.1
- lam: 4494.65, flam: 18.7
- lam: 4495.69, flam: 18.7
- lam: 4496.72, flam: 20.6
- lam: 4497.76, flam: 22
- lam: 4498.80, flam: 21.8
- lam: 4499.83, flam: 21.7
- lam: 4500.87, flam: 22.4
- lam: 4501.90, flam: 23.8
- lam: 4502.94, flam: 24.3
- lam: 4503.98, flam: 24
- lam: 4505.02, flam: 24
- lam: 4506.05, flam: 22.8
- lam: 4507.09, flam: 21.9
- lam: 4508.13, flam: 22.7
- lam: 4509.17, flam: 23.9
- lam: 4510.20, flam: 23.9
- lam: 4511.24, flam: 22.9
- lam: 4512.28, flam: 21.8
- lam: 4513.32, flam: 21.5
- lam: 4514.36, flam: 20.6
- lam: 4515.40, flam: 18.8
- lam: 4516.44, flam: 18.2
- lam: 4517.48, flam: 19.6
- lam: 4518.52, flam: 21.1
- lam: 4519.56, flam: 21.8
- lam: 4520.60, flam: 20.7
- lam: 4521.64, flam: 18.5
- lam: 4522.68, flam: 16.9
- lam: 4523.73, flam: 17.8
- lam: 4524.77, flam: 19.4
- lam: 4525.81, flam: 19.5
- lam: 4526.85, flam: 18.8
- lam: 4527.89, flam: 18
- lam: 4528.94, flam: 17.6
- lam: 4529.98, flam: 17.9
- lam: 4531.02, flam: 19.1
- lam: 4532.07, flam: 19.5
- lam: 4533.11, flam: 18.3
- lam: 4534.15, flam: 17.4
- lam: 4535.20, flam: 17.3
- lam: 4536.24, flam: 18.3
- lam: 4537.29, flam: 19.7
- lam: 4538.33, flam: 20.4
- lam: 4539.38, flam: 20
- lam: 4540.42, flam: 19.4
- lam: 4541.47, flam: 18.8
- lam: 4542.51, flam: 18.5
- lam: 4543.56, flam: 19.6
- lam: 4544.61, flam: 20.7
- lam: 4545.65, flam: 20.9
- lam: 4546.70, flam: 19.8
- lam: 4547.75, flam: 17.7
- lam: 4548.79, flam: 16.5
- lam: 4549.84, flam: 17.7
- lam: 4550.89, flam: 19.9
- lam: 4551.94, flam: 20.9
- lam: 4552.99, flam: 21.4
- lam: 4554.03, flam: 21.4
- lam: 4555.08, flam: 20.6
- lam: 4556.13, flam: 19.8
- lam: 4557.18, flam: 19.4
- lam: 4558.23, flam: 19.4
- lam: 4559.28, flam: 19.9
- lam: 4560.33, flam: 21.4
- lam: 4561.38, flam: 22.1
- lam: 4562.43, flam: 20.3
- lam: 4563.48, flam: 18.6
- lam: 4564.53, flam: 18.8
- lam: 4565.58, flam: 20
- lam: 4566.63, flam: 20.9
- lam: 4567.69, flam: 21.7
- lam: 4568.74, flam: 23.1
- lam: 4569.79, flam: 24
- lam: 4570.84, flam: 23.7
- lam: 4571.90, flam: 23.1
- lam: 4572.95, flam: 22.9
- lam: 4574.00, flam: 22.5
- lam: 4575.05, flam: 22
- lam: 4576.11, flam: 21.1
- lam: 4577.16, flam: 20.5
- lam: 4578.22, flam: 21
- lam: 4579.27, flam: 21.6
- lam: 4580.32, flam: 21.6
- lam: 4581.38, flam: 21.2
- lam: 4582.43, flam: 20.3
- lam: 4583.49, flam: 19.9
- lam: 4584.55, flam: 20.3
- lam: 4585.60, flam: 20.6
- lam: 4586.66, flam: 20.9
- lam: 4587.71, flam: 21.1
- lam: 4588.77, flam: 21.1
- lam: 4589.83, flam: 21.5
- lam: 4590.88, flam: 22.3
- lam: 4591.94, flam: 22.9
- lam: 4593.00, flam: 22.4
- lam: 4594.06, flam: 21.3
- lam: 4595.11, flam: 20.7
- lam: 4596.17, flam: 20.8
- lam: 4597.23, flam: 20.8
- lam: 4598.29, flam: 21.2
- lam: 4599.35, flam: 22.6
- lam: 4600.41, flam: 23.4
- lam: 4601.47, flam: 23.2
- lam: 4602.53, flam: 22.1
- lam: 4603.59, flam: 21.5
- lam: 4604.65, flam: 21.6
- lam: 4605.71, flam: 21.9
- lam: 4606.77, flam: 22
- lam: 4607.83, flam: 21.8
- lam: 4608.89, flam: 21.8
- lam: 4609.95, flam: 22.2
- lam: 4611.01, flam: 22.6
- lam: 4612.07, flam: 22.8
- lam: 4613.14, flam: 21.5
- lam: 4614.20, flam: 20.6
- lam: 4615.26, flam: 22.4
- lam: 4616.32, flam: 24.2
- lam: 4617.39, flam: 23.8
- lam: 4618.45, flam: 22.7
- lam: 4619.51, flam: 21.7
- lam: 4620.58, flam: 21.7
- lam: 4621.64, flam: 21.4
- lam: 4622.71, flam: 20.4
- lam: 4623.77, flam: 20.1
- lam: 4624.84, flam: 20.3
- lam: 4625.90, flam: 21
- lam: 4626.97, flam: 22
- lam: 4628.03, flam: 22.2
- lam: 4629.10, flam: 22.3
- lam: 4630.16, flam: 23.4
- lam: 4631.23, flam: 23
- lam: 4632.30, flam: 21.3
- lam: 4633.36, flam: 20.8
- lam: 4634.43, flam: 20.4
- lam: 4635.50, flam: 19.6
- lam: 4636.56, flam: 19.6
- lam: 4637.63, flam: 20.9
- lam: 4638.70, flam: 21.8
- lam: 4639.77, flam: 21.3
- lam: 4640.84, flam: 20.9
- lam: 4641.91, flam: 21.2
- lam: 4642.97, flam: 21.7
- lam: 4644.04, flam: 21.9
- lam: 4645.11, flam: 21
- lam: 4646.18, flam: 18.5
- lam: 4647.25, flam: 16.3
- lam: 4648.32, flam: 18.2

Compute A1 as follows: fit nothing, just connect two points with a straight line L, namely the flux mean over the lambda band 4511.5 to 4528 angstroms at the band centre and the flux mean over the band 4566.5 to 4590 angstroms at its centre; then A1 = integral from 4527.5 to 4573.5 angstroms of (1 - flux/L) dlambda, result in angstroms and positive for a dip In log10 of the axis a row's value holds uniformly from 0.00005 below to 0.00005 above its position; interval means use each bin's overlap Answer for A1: 1.70 angstroms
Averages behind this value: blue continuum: 19.7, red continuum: 21.6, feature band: 19.9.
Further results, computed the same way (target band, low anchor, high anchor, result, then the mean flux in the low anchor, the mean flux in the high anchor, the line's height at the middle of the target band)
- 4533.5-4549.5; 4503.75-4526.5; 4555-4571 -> 1.5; 21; 20.8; 20.9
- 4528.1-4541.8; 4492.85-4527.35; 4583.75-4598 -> 1.6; 21.1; 21.3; 21.1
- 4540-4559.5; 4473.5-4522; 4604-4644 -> 1.6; 21.1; 21.7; 21.3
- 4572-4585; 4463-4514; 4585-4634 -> 0.2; 21.2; 21.8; 21.7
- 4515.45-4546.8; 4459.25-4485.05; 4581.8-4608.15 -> 2.6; 20.1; 21.5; 20.8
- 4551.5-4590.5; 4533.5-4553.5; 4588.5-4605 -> -1.0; 19.2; 21.8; 20.6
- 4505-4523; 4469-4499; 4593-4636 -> -0.4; 20.4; 21.8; 20.7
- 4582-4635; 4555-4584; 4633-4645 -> -1.7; 21.1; 20.9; 21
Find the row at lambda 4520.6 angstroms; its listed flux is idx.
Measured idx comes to 20.7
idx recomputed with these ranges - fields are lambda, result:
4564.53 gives 18.8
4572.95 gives 22.9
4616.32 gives 24.2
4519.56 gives 21.8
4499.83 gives 21.7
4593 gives 22.4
